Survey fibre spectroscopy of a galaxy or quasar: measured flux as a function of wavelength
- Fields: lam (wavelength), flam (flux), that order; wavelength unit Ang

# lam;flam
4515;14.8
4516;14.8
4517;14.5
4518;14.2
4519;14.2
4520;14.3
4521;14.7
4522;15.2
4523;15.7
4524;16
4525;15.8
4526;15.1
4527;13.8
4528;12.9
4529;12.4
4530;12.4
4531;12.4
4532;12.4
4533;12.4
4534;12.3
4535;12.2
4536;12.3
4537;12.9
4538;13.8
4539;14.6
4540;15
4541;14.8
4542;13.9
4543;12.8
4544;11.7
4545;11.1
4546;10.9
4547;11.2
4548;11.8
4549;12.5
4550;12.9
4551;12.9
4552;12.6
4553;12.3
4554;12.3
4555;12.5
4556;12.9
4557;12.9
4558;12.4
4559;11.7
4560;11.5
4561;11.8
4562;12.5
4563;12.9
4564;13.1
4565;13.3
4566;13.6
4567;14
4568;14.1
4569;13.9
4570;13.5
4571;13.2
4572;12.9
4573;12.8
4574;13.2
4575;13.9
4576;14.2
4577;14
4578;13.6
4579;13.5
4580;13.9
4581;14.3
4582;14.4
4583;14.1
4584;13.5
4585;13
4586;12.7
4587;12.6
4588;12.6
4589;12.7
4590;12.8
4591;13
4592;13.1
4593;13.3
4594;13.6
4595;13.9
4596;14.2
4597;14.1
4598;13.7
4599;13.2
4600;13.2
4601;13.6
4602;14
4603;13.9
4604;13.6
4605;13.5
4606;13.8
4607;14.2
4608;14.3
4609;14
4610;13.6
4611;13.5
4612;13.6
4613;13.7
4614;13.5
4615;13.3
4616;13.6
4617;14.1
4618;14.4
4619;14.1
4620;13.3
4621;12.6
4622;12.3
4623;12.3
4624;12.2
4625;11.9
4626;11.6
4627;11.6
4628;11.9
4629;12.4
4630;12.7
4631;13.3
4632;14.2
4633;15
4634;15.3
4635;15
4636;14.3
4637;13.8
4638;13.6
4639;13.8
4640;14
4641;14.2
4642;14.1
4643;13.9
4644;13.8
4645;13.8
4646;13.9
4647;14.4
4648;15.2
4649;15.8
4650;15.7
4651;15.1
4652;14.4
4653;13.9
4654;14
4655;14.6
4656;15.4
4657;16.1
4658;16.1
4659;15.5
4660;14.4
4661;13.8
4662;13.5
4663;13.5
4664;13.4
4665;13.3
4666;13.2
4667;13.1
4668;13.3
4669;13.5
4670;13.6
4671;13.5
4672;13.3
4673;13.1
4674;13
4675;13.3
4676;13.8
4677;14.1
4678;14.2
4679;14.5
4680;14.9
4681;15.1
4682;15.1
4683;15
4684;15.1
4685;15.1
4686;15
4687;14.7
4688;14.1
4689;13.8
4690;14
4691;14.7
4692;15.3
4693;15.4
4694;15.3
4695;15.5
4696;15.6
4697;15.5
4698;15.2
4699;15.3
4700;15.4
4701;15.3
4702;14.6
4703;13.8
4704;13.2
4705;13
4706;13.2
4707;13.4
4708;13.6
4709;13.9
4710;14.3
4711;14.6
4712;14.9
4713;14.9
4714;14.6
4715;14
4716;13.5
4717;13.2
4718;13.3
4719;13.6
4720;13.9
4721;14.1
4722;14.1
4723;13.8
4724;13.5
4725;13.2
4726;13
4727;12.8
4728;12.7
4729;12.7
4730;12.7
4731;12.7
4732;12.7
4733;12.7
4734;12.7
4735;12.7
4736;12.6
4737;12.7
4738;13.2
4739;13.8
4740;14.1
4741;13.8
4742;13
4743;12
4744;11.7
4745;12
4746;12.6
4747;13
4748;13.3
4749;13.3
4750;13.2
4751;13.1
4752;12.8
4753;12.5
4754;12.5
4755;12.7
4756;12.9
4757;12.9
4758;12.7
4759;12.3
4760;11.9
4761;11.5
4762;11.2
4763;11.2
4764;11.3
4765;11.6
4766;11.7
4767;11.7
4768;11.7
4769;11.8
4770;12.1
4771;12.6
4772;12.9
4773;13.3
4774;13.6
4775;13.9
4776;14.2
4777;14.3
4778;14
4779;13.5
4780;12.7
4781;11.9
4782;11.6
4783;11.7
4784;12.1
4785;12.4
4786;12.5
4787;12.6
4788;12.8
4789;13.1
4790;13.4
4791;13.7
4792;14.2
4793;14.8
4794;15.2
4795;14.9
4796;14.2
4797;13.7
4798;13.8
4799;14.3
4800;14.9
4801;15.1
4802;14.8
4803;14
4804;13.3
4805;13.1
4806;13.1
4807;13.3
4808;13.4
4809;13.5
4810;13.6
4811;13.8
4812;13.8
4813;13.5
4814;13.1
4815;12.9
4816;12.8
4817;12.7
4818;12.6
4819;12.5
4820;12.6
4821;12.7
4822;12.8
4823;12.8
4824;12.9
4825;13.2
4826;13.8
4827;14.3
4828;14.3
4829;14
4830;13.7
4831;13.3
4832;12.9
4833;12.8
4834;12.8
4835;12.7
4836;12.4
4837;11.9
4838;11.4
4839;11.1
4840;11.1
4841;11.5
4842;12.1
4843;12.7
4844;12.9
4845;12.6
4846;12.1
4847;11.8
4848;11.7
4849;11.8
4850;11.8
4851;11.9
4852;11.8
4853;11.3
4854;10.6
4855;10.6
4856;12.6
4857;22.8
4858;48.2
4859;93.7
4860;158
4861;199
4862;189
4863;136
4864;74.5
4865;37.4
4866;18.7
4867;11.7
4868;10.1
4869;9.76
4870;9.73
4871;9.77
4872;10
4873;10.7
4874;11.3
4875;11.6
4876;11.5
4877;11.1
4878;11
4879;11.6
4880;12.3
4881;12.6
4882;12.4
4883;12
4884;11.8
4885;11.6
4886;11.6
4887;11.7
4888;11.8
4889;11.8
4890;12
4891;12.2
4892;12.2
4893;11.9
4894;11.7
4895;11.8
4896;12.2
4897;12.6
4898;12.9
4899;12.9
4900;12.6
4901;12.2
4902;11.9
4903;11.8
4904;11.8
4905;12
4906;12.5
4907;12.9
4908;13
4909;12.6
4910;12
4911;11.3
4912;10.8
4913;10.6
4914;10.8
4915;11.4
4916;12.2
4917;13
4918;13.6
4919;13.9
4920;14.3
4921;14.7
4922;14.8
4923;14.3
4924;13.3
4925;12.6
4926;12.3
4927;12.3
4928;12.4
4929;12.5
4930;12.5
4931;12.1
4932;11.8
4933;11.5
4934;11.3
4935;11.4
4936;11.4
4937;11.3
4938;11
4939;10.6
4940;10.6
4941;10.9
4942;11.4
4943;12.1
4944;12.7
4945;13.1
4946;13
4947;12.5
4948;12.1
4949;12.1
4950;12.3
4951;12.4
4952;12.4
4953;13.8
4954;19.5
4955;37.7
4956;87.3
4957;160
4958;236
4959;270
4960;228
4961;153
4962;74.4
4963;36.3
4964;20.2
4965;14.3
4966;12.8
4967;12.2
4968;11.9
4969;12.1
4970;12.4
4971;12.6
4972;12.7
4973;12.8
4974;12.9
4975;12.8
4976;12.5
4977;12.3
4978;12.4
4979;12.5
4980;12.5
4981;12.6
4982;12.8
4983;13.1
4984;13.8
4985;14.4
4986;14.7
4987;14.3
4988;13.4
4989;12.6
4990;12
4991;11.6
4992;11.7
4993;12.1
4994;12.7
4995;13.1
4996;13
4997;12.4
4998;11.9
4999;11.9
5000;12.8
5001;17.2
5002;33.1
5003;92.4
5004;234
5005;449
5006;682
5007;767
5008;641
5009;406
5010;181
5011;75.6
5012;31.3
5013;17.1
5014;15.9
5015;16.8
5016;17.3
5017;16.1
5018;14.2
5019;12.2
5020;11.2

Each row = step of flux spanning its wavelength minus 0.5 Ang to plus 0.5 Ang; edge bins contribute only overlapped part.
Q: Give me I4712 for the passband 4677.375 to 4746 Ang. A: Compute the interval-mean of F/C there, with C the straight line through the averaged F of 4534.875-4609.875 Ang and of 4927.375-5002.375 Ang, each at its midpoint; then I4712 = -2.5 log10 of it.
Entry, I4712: 0.31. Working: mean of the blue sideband 13.2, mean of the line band 13.9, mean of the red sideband 28.5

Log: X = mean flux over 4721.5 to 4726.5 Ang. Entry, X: 13.5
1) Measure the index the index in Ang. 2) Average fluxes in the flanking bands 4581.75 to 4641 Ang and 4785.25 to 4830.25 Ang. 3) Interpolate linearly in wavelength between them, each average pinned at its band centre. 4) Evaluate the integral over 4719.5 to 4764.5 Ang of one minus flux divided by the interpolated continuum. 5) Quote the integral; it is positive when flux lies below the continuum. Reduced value 2.4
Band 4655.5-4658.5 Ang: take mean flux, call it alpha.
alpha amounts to 15.9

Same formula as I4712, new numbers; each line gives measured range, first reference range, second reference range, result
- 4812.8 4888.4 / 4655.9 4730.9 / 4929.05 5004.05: 0.038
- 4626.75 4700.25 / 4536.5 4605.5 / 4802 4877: 0.175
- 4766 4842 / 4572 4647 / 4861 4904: 0.472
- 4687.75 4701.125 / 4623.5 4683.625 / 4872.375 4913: -0.108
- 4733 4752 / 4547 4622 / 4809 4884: 0.447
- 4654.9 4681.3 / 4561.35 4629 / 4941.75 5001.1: 0.214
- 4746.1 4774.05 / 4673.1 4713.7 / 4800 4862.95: 0.460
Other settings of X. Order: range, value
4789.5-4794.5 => 14.3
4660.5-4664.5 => 13.6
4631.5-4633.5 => 14.6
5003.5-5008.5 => 555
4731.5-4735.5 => 12.7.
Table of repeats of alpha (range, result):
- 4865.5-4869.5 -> 12.6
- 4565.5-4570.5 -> 13.8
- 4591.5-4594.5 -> 13.3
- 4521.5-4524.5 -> 15.6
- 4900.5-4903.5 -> 12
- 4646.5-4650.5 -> 15.3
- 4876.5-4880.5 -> 11.5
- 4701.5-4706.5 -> 13.6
